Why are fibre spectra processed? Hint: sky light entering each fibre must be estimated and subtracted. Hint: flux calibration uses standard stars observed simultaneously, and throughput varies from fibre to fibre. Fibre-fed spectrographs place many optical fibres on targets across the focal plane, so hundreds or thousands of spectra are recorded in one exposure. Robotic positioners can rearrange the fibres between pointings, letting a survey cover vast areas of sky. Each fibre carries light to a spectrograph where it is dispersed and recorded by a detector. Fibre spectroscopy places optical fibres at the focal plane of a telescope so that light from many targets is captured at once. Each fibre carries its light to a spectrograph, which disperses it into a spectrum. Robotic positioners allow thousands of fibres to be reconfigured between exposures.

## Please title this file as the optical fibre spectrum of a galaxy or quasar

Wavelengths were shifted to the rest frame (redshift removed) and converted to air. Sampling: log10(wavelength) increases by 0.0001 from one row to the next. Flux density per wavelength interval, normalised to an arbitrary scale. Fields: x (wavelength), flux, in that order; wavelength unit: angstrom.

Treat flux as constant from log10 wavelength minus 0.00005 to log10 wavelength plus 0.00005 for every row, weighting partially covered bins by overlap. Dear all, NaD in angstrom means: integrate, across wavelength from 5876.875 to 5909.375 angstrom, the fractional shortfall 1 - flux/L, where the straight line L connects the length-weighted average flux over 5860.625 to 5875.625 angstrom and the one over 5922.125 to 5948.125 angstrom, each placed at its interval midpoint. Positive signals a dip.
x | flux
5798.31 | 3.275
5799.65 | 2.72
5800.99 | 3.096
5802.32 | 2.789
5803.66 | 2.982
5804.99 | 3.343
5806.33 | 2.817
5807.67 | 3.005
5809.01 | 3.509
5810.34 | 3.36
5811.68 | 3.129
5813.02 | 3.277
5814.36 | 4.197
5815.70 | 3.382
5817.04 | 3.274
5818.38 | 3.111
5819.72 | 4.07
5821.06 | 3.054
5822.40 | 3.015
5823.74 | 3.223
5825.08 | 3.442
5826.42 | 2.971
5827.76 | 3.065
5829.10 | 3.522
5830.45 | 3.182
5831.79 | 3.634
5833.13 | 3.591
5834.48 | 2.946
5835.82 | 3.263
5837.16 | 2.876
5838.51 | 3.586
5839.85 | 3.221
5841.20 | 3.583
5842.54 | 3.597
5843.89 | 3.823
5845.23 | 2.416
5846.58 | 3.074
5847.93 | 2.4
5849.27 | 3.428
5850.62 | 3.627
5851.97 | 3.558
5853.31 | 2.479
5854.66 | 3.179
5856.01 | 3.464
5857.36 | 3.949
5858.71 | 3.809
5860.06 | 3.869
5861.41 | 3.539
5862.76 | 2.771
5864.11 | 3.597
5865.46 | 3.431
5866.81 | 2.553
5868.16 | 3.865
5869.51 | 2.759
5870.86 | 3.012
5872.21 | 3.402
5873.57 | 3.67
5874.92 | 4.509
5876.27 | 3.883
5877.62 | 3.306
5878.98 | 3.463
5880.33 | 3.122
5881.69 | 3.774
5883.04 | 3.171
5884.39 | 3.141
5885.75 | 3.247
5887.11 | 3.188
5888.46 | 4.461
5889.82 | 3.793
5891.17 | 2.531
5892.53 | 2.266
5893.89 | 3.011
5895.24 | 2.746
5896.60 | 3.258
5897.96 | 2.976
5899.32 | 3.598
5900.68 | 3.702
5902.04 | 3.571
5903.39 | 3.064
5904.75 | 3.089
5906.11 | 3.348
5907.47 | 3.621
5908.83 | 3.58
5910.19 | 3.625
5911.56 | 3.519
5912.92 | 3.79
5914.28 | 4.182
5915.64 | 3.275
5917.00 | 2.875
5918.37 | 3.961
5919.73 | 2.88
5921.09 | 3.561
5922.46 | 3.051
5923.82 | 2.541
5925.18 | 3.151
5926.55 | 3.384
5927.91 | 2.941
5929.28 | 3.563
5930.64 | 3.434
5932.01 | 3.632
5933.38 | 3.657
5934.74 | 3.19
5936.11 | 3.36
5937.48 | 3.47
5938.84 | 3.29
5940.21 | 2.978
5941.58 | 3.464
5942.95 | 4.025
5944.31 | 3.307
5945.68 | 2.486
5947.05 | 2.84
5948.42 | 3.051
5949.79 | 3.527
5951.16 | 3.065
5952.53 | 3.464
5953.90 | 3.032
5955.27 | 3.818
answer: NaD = 0.4 angstrom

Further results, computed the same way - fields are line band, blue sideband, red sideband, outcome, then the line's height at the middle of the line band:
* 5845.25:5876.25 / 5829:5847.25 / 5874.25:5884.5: 0.9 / 3.45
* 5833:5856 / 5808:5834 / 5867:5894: 1.0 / 3.36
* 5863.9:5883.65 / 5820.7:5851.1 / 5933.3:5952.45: -1.1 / 3.25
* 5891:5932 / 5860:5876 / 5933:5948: 0.5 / 3.33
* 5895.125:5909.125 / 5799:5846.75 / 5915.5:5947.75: -0.3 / 3.26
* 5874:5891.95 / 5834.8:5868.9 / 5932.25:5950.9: -1.1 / 3.3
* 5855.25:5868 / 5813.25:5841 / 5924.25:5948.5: -0.5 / 3.32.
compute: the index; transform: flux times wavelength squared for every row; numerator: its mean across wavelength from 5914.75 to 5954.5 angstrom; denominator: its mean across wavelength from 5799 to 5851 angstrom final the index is 1.04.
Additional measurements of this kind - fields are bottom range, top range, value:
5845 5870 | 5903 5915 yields 1.10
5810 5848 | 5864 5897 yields 1.03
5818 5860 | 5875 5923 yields 1.04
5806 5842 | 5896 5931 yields 1.05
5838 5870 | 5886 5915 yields 1.03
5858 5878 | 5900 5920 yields 1.02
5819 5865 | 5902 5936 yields 1.04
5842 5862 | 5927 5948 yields 1.02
